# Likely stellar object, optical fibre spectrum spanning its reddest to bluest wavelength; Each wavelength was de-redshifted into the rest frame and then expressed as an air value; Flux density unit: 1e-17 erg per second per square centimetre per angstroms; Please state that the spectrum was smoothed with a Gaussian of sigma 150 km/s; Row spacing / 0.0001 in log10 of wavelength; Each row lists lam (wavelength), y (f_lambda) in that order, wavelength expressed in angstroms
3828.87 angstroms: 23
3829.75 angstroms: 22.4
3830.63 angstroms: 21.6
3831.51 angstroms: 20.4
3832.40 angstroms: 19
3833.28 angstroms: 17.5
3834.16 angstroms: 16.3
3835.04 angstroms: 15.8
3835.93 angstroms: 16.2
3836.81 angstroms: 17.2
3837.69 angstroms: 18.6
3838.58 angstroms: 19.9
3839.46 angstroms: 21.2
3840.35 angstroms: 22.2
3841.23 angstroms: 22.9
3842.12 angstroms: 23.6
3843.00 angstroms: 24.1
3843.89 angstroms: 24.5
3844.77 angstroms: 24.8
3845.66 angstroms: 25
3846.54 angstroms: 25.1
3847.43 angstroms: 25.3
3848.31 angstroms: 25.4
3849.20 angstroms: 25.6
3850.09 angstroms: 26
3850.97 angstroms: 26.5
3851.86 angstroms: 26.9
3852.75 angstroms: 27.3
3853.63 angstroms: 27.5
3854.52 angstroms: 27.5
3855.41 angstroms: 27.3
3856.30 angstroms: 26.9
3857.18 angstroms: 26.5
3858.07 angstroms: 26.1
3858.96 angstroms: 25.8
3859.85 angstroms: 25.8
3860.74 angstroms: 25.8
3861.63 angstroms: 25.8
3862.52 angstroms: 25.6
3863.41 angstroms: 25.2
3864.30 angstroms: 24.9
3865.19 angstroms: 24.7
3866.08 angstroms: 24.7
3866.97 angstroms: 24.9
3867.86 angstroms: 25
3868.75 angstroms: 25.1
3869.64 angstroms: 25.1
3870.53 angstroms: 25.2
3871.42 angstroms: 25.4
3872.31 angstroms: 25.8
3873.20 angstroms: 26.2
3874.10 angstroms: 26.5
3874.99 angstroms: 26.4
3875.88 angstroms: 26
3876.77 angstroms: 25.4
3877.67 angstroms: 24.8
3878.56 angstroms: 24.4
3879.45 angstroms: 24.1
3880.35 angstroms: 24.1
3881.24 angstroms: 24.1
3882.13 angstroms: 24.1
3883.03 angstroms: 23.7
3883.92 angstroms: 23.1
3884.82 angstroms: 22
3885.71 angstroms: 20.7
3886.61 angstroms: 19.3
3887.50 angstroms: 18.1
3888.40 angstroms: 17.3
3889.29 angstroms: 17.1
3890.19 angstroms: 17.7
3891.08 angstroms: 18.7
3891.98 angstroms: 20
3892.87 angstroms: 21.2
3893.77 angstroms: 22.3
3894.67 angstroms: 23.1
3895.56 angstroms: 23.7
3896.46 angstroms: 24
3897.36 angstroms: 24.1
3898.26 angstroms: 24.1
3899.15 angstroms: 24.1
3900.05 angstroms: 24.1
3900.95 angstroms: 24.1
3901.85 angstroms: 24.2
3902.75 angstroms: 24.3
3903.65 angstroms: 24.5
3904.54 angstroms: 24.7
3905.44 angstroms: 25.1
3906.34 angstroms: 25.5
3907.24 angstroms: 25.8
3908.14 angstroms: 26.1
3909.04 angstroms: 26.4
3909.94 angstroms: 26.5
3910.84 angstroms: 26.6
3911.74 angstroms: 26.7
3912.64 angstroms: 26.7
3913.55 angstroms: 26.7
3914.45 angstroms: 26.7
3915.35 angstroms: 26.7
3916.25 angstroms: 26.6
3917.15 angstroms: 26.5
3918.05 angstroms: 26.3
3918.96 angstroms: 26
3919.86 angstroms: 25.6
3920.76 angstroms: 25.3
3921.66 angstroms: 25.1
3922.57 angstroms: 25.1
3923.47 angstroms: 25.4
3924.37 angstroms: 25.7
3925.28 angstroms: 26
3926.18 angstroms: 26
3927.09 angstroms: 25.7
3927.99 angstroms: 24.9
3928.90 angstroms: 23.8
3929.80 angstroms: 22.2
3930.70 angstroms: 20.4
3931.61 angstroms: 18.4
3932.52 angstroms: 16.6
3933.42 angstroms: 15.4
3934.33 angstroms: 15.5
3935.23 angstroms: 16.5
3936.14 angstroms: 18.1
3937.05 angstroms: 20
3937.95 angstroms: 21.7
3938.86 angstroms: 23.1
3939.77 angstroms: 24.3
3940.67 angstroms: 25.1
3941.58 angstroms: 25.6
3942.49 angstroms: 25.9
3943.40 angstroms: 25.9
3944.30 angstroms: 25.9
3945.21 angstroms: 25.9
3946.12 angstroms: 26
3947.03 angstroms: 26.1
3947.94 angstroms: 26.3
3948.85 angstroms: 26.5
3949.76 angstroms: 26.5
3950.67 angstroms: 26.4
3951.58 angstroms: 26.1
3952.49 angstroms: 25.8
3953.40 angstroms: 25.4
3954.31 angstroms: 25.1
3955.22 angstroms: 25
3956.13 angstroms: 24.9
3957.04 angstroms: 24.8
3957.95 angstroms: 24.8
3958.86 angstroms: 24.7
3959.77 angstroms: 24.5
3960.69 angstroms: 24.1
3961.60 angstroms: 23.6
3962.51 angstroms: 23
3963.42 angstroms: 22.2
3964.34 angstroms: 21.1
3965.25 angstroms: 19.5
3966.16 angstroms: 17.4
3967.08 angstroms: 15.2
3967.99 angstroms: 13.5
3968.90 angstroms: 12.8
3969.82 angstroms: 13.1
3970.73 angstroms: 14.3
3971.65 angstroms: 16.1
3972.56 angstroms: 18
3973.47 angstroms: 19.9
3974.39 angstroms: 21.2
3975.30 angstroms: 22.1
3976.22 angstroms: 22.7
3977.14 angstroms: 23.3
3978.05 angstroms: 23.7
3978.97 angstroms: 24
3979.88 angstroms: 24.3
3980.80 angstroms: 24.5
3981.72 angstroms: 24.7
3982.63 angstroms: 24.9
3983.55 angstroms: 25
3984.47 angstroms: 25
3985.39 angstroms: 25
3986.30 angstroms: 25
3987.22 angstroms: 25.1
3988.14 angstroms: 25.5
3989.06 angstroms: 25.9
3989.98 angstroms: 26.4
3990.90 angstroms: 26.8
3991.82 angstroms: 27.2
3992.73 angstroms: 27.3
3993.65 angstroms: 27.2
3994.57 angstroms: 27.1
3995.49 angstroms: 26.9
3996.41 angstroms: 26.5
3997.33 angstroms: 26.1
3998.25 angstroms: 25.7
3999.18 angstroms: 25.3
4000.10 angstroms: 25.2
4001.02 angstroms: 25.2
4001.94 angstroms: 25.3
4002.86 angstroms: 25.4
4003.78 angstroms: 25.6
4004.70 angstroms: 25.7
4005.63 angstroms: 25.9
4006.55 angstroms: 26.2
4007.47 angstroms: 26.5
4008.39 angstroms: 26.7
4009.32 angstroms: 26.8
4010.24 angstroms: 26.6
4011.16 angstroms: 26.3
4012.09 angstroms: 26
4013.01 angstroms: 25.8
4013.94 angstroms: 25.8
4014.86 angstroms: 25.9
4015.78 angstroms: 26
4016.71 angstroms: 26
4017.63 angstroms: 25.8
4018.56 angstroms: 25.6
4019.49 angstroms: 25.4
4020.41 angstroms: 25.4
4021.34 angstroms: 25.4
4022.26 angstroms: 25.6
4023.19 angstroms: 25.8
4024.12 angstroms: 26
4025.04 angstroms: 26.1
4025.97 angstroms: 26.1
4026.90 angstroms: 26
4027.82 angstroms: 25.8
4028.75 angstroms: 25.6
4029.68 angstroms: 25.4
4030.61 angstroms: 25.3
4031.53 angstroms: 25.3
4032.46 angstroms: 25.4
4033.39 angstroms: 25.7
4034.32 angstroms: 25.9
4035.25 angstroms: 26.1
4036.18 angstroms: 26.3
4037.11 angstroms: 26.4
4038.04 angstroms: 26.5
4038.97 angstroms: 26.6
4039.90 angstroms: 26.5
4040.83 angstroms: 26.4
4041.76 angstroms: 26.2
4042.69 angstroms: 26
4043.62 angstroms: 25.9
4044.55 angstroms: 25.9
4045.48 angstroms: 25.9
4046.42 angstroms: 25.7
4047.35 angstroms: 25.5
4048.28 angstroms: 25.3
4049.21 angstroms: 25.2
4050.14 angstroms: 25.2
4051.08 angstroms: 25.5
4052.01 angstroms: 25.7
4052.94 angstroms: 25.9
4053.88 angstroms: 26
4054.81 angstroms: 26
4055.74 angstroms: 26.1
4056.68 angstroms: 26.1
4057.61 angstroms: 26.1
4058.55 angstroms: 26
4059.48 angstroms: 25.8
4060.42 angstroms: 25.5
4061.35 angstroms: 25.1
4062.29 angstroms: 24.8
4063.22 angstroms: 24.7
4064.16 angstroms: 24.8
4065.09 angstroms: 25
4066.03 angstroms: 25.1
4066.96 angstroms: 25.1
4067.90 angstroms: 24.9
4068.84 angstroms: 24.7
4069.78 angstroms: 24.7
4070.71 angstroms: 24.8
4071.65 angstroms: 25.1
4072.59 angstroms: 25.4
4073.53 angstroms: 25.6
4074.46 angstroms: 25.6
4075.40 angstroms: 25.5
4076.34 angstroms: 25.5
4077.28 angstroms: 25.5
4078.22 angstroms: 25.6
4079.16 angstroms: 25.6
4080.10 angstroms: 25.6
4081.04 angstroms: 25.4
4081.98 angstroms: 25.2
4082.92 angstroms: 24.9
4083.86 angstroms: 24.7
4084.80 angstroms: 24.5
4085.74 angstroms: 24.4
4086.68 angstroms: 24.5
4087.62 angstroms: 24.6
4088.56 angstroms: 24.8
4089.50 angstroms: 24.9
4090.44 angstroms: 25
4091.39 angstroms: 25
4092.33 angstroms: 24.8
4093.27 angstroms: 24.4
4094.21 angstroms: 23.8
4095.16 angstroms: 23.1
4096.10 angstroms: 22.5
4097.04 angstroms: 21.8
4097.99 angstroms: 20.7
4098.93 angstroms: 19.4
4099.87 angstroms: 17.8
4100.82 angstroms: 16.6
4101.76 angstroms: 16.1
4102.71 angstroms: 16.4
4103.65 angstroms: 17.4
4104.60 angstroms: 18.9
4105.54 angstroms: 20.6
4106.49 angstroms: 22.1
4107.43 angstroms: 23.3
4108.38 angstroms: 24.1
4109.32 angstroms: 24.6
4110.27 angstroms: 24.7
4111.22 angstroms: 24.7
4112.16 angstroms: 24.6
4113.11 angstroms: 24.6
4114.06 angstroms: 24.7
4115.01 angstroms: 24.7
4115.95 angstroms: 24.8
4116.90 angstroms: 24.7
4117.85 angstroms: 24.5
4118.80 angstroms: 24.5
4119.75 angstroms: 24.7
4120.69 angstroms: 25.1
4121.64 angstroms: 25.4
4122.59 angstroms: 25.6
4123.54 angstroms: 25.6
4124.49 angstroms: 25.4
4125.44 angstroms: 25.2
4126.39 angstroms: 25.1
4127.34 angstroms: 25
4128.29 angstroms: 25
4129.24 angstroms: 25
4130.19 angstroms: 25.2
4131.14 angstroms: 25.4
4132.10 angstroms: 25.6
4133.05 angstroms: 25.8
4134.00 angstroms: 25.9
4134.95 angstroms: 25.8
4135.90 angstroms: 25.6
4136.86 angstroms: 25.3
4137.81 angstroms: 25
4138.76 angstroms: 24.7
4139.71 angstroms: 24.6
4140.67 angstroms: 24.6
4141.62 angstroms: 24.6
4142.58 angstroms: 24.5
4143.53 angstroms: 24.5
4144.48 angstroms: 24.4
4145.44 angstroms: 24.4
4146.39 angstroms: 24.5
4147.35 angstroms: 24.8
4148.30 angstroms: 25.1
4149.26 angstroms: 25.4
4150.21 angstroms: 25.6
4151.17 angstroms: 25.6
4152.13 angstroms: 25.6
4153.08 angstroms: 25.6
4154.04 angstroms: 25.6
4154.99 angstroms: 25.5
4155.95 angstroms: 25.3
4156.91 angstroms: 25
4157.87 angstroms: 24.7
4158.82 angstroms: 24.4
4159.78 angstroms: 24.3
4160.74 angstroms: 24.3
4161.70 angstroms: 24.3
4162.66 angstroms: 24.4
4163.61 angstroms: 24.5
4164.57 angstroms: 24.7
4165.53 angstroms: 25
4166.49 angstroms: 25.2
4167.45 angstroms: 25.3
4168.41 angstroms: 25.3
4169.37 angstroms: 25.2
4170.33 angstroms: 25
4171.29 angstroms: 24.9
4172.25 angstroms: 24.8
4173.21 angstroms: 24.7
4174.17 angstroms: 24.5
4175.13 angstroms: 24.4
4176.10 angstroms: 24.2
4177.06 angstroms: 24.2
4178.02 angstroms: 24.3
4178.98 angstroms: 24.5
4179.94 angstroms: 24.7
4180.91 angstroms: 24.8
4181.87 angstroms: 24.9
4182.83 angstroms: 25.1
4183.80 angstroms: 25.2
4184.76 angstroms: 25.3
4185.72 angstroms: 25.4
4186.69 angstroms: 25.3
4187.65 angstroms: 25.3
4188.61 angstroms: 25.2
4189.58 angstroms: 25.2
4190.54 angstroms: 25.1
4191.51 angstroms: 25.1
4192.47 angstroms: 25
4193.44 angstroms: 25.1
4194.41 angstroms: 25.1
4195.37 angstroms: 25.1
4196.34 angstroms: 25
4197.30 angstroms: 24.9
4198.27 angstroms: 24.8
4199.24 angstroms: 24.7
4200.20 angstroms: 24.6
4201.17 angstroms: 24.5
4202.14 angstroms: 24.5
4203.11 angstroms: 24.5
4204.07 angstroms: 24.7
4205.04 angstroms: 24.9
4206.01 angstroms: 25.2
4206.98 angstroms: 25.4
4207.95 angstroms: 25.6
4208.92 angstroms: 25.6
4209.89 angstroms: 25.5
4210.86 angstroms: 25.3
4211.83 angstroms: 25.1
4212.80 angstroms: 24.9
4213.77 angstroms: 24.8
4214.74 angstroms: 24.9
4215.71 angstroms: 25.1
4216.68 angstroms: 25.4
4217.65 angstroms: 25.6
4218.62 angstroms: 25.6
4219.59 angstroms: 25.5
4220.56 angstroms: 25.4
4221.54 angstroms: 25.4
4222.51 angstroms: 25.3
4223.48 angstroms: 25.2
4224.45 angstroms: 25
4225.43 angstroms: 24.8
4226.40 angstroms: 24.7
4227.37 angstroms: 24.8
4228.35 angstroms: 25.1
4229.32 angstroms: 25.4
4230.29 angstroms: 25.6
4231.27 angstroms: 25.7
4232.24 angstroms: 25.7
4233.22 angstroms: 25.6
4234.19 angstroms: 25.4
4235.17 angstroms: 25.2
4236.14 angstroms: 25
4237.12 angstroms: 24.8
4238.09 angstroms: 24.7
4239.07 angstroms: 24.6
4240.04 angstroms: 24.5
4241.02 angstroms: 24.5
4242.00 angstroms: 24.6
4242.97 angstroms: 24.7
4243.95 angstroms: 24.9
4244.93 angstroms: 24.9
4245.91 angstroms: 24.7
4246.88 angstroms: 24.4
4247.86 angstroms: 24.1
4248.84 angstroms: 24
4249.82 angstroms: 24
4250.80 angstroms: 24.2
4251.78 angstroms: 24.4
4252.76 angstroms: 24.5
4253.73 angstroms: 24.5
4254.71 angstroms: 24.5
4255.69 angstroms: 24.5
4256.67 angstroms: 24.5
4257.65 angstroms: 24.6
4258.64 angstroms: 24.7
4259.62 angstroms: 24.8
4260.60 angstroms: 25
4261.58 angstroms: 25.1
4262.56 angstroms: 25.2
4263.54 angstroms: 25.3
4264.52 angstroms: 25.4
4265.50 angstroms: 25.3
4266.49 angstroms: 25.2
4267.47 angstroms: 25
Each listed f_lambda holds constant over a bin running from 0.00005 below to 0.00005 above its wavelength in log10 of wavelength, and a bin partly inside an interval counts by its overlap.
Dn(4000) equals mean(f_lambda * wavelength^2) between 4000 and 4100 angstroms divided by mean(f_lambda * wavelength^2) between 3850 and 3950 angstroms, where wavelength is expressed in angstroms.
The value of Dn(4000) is 1.13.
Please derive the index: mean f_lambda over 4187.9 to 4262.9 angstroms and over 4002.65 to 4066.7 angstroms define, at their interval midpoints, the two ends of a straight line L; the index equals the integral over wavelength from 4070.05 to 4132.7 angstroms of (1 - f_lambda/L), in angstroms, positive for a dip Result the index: 4.0 angstroms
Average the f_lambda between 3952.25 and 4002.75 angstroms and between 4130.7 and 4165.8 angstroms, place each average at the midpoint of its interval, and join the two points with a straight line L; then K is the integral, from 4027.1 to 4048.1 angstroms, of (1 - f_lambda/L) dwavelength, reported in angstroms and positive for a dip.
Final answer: -1.8 angstroms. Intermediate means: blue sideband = 23.3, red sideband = 25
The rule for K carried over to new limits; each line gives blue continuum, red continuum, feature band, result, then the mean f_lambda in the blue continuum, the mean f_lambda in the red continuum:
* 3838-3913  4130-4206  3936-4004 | 2.3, 24.3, 24.9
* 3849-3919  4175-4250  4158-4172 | 0.1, 24.6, 25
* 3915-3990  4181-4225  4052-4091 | -2.0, 23.1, 25.1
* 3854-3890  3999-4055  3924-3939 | 2.3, 24.4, 25.8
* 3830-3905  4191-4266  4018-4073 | -3.3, 23.5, 24.9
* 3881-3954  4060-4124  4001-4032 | -2.7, 23.7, 23.9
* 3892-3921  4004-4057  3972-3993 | 1.2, 25.1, 25.9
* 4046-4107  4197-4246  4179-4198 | -0.2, 24.1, 25.1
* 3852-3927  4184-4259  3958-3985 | 4.0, 24.7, 25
